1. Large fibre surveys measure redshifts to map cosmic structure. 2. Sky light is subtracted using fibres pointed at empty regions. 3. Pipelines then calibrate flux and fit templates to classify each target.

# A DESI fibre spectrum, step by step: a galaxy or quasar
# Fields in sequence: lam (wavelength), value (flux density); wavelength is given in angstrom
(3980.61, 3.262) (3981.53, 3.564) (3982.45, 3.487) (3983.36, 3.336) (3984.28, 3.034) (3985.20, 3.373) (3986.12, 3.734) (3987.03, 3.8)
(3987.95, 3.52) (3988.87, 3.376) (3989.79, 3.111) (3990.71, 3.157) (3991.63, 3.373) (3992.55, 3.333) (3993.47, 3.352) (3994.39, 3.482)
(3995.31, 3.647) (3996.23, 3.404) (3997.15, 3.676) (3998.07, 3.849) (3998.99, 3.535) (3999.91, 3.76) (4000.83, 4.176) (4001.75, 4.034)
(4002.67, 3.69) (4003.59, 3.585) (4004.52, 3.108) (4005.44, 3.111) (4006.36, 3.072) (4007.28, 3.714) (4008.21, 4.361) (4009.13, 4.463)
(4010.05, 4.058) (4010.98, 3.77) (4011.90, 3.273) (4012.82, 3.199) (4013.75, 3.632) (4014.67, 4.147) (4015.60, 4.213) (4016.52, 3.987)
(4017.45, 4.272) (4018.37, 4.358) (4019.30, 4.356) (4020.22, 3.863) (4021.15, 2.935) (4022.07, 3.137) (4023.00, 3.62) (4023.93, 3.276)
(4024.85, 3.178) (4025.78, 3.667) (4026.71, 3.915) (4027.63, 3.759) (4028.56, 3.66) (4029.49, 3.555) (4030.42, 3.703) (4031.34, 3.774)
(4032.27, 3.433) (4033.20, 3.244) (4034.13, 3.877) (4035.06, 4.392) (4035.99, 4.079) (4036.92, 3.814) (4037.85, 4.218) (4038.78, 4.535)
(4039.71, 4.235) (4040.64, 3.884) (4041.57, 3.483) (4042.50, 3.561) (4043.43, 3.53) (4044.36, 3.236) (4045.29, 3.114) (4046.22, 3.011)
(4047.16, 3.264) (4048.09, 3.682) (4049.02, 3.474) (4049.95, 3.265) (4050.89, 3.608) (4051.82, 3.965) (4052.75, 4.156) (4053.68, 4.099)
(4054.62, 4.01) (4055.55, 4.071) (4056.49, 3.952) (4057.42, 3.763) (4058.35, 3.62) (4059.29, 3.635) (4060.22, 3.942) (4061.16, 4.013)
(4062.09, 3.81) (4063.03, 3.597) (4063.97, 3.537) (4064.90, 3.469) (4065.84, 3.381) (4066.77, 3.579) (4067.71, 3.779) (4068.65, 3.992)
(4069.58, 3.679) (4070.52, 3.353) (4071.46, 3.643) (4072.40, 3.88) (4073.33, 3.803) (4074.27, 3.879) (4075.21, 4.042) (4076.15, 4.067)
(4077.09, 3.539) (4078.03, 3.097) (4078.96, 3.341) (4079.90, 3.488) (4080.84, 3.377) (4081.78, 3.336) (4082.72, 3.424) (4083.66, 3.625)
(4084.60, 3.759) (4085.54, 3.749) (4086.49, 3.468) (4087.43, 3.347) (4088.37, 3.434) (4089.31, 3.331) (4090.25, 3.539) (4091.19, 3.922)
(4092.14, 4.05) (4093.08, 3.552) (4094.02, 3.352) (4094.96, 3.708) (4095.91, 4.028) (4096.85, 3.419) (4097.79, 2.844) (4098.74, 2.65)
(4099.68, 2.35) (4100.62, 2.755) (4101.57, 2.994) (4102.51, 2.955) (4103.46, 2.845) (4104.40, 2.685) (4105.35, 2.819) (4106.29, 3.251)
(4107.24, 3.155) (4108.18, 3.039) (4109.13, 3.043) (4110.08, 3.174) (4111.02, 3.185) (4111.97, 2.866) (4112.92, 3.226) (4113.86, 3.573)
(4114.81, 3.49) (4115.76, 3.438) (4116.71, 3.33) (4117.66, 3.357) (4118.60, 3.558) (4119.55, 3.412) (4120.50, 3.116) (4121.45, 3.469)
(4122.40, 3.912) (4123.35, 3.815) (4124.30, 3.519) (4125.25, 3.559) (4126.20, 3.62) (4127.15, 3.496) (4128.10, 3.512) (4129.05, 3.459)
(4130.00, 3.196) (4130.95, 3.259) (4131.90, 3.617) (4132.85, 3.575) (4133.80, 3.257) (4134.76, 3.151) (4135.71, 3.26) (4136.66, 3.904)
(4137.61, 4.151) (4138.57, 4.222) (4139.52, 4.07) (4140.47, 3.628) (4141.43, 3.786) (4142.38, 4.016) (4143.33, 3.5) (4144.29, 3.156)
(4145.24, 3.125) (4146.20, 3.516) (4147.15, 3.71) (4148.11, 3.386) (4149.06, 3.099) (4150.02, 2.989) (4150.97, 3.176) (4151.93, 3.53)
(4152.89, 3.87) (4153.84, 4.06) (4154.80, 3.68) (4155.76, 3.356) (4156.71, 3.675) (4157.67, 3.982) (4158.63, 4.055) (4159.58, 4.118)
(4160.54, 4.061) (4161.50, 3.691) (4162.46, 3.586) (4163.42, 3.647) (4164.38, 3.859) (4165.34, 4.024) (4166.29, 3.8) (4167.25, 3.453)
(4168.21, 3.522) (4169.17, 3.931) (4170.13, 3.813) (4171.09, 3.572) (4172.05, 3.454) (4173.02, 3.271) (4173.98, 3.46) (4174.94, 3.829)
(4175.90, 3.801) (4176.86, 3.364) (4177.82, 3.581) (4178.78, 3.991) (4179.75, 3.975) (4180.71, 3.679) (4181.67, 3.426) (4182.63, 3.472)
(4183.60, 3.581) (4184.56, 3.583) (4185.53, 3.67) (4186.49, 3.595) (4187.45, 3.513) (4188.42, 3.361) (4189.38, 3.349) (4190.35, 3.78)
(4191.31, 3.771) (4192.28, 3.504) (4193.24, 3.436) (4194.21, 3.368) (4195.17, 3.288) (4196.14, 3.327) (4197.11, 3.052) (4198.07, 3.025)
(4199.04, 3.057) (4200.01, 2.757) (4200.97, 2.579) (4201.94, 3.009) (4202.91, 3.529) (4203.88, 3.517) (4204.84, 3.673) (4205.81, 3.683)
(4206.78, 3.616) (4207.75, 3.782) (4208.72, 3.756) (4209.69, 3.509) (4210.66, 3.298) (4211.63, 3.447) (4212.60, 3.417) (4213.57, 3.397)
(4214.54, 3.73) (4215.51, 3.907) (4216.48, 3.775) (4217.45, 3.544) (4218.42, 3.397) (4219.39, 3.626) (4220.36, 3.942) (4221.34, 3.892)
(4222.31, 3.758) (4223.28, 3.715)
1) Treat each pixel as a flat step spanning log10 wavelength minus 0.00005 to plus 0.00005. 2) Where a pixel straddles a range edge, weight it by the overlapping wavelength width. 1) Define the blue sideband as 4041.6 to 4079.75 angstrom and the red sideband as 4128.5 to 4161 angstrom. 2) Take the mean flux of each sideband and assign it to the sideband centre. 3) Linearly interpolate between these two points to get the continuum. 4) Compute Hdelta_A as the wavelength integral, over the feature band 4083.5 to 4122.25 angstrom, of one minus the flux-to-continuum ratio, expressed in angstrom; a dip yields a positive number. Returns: 3.6 angstrom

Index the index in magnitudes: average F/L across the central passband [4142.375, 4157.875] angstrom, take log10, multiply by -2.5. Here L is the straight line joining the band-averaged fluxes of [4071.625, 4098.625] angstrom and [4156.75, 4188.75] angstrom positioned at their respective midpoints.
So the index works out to 0.050 mag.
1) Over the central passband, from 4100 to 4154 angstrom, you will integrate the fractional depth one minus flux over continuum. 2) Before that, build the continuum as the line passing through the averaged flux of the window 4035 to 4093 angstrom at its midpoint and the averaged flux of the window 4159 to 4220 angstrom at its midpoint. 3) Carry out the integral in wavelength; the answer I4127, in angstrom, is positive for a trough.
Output 3.3 angstrom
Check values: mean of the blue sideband 3.69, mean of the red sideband 3.55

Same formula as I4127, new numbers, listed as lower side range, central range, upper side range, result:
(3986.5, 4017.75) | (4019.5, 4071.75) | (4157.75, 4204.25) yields -0.82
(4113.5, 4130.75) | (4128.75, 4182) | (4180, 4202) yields -3.16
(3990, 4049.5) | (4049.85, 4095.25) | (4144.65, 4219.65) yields -0.55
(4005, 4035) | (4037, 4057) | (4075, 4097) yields -0.40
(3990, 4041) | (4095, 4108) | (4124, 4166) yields 2.30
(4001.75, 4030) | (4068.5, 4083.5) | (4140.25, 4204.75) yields 0.12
